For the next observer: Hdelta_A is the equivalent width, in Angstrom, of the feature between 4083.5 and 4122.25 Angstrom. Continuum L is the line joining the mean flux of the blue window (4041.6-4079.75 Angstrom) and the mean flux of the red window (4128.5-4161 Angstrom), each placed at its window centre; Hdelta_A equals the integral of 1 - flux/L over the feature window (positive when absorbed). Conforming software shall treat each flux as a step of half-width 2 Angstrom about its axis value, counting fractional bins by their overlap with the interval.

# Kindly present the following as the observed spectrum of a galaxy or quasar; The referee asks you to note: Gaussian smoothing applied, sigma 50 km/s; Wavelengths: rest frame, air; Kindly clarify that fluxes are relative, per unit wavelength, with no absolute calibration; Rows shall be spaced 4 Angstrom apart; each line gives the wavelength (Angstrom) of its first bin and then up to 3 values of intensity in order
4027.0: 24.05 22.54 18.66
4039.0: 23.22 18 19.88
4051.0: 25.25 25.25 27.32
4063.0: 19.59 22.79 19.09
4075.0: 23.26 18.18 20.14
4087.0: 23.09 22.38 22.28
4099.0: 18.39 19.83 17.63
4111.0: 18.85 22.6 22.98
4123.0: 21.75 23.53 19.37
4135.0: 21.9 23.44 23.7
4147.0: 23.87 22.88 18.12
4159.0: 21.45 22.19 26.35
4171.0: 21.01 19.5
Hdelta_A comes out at 1.88 Angstrom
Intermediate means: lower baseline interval 22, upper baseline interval 21.9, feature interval 20.9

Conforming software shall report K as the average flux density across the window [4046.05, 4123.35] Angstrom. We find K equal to 21.5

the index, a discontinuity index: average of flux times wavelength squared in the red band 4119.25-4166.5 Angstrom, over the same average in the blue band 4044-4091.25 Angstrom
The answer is 1.04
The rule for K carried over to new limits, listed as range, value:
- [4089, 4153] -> 21.6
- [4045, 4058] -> 23.8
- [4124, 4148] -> 22.5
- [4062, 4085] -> 20.5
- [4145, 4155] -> 22.3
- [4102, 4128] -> 21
